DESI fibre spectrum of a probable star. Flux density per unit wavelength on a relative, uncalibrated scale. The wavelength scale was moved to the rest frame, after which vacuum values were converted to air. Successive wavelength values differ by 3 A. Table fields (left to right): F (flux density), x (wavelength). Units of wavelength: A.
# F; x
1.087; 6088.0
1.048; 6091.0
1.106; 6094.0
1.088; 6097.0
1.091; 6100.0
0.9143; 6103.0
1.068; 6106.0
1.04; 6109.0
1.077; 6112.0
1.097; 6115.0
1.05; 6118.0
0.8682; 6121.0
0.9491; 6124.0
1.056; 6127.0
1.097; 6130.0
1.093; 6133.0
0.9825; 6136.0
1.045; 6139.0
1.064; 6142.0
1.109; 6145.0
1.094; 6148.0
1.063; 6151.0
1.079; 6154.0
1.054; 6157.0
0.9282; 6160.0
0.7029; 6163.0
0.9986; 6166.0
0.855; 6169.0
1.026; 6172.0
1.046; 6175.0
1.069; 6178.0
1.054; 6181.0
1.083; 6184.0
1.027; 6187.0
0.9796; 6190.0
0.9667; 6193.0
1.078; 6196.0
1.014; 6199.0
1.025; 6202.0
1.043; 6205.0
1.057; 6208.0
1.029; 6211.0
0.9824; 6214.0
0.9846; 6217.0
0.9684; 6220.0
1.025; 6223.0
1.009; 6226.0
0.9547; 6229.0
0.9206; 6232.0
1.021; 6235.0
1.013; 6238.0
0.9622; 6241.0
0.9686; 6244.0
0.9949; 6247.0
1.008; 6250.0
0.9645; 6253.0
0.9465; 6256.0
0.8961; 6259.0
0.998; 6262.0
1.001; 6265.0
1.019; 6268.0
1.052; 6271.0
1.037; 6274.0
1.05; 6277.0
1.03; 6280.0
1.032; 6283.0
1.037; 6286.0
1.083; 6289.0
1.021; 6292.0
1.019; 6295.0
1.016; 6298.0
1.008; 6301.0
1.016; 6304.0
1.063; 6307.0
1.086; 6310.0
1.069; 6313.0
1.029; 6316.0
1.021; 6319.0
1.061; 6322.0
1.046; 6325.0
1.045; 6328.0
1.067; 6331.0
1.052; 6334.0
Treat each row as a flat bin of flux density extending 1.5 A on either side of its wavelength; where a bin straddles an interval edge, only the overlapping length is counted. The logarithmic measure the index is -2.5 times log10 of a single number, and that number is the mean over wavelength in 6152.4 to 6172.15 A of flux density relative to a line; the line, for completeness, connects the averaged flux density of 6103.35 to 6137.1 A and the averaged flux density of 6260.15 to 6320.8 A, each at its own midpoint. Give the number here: 0.10 mag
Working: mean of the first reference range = 1.03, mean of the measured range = 0.944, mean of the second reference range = 1.03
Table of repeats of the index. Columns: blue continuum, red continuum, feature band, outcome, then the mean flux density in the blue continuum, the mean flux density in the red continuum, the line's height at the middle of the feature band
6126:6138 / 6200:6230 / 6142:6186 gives 0.03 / 1.06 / 1.01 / 1.04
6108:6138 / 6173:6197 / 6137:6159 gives -0.04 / 1.03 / 1.04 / 1.03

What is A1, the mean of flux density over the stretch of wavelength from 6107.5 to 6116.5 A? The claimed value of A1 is 1.07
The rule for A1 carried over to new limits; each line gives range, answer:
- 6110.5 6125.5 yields 1.01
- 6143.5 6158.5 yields 1.08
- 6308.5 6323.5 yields 1.05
